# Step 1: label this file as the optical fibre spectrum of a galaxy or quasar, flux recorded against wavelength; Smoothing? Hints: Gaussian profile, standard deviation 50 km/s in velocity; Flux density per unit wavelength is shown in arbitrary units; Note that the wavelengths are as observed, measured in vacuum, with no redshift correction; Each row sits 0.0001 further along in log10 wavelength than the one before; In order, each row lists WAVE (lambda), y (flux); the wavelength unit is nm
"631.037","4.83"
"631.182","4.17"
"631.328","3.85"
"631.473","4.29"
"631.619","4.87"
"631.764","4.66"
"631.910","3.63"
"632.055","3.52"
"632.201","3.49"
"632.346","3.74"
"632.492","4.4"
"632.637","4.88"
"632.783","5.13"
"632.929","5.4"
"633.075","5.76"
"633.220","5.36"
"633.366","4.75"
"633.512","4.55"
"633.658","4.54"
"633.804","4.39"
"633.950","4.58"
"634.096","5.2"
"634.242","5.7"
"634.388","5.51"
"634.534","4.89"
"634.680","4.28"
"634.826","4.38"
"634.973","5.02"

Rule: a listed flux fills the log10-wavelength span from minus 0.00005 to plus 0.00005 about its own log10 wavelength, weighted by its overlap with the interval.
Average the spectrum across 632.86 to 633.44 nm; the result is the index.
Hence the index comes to 5.32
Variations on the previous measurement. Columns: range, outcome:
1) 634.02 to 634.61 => 5.32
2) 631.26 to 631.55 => 4.08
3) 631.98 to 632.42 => 3.59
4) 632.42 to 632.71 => 4.65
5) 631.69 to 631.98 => 4.15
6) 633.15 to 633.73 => 4.79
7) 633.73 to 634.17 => 4.72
